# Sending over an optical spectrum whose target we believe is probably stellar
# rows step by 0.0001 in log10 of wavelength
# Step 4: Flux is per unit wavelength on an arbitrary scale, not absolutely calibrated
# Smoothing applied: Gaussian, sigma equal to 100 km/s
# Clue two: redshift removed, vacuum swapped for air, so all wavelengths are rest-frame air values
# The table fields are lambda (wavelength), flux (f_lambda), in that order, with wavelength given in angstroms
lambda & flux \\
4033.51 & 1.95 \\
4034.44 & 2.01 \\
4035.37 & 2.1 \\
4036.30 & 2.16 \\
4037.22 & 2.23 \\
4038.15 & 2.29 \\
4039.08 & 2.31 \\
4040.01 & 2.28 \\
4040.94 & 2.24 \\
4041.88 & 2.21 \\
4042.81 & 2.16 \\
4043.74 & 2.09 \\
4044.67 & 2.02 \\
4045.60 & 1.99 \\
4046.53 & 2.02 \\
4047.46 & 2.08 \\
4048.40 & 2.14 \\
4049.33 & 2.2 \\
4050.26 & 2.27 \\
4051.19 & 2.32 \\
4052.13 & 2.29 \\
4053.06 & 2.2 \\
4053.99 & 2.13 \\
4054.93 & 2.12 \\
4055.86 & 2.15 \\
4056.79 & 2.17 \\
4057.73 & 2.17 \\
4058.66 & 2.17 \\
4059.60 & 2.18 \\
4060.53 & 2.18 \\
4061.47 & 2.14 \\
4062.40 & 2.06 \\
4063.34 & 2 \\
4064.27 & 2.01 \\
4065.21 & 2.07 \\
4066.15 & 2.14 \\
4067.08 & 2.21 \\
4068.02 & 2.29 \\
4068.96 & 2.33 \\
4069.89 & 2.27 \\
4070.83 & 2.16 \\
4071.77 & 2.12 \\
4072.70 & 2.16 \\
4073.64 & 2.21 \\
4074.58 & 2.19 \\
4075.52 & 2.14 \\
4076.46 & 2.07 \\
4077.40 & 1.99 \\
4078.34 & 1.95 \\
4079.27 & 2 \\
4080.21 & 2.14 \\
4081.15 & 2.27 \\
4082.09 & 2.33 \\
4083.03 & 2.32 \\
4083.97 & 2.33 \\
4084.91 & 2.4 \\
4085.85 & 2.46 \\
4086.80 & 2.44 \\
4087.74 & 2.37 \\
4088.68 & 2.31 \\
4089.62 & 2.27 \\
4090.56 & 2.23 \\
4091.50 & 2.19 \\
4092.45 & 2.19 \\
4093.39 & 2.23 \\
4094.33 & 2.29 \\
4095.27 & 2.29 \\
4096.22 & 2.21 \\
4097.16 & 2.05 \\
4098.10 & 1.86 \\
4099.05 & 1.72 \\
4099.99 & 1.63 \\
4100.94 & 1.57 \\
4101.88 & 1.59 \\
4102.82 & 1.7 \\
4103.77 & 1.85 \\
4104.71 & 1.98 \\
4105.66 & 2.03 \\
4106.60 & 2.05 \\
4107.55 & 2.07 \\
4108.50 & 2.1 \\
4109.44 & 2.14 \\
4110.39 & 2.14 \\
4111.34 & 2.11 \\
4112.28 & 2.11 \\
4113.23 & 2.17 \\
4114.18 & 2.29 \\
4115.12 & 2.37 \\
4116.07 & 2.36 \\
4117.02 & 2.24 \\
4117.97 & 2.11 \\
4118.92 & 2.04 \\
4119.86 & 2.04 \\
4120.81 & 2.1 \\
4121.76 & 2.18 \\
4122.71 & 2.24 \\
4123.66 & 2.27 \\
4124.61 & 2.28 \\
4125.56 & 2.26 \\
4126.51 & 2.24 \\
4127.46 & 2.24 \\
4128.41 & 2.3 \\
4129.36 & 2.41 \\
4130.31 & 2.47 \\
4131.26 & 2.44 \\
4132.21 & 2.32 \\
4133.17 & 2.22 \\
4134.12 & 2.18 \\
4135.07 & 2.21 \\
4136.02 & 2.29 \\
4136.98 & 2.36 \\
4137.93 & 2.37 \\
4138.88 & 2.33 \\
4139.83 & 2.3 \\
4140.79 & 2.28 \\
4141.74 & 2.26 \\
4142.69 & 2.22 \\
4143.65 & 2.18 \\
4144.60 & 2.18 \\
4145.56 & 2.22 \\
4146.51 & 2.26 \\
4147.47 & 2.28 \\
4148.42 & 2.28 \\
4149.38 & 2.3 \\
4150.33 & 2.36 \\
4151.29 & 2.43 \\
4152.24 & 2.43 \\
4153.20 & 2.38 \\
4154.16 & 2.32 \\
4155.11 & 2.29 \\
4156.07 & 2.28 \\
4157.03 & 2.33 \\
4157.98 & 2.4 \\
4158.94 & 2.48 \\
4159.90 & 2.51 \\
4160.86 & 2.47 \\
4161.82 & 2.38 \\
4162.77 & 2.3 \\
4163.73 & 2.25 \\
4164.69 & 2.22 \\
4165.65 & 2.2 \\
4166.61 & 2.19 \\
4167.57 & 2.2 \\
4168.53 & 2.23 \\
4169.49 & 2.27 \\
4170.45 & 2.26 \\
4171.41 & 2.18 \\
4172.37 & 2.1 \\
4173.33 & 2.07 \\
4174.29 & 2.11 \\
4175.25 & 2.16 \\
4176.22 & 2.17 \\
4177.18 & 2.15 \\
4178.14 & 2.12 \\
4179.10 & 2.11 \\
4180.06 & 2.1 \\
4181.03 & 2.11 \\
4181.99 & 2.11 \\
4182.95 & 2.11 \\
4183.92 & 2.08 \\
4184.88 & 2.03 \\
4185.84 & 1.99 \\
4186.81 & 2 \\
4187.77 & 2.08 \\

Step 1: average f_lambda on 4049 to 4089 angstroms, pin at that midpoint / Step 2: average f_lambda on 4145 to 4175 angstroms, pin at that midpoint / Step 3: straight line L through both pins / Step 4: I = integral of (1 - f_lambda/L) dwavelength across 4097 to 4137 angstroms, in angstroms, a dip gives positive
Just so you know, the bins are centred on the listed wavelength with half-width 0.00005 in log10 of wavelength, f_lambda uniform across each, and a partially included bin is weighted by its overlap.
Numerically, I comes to 2.19 angstroms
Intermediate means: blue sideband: 2.2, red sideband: 2.29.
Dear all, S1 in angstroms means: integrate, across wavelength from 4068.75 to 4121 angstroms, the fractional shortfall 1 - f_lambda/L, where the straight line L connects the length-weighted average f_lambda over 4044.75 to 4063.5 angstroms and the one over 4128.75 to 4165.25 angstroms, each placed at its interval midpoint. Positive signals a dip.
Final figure 2.2 angstroms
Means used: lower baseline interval 2.15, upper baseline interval 2.32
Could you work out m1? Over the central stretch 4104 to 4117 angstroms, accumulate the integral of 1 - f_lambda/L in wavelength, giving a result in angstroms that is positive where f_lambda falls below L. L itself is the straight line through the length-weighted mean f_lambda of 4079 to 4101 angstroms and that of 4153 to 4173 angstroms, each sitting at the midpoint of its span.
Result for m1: 0.4 angstroms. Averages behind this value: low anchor 2.18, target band 2.15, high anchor 2.29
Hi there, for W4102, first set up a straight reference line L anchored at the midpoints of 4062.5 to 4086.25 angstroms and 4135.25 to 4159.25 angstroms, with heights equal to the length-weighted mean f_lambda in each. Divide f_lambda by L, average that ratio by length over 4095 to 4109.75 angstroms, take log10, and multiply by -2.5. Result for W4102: 0.16 mag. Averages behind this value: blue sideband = 2.18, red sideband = 2.31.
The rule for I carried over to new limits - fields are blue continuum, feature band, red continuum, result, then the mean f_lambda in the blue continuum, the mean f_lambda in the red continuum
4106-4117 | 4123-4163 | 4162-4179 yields -2.46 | 2.17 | 2.19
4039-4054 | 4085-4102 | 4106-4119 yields 0.35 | 2.17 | 2.17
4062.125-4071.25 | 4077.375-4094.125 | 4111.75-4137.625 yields -0.51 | 2.16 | 2.25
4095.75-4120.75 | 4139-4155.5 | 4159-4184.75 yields -1.25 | 2.02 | 2.2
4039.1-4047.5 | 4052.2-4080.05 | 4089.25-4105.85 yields -0.89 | 2.13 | 1.99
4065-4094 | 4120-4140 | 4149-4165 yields 0.27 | 2.22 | 2.36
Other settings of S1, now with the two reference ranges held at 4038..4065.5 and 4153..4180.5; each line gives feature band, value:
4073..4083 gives 0.2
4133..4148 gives -0.2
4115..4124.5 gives 0.1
